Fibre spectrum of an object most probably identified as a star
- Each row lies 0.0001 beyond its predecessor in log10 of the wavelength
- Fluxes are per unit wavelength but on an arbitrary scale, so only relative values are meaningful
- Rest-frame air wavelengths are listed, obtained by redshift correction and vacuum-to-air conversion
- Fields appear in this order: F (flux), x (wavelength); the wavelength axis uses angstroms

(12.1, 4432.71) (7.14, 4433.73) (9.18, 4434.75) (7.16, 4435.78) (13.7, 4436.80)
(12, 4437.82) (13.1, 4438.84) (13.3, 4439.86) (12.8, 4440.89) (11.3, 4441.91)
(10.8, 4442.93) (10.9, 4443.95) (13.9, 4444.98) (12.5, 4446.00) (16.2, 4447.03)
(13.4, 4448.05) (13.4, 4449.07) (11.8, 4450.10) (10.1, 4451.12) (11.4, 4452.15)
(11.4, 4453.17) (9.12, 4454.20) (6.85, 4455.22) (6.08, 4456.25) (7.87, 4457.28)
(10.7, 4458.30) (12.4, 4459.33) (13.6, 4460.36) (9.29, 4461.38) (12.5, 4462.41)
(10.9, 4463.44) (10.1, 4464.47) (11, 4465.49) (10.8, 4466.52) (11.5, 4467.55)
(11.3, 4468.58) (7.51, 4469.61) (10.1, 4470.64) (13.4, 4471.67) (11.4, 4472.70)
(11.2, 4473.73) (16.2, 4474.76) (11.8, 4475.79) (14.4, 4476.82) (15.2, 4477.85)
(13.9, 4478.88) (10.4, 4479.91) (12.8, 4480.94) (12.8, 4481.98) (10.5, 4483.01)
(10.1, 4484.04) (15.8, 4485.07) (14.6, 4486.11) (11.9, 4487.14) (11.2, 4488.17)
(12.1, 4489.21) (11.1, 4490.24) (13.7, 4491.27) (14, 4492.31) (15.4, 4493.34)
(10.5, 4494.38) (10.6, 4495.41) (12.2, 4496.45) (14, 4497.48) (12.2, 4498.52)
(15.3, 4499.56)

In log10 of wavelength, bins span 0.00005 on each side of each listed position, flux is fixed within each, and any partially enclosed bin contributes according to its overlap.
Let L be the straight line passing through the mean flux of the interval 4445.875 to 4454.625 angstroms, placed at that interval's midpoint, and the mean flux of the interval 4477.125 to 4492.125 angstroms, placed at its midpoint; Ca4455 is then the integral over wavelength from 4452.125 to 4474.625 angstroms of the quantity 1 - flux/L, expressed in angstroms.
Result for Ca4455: 3.3 angstroms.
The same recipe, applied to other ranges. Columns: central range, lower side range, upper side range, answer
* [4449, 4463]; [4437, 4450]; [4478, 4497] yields 2.6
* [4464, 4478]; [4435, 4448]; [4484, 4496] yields 0.8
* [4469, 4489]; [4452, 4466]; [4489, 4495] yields -1.0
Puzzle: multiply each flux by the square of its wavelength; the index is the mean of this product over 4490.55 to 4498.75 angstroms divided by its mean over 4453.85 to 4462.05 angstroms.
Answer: 1.4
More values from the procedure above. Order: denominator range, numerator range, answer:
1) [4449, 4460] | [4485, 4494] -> 1.33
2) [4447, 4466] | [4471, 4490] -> 1.19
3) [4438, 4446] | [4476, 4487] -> 1.07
